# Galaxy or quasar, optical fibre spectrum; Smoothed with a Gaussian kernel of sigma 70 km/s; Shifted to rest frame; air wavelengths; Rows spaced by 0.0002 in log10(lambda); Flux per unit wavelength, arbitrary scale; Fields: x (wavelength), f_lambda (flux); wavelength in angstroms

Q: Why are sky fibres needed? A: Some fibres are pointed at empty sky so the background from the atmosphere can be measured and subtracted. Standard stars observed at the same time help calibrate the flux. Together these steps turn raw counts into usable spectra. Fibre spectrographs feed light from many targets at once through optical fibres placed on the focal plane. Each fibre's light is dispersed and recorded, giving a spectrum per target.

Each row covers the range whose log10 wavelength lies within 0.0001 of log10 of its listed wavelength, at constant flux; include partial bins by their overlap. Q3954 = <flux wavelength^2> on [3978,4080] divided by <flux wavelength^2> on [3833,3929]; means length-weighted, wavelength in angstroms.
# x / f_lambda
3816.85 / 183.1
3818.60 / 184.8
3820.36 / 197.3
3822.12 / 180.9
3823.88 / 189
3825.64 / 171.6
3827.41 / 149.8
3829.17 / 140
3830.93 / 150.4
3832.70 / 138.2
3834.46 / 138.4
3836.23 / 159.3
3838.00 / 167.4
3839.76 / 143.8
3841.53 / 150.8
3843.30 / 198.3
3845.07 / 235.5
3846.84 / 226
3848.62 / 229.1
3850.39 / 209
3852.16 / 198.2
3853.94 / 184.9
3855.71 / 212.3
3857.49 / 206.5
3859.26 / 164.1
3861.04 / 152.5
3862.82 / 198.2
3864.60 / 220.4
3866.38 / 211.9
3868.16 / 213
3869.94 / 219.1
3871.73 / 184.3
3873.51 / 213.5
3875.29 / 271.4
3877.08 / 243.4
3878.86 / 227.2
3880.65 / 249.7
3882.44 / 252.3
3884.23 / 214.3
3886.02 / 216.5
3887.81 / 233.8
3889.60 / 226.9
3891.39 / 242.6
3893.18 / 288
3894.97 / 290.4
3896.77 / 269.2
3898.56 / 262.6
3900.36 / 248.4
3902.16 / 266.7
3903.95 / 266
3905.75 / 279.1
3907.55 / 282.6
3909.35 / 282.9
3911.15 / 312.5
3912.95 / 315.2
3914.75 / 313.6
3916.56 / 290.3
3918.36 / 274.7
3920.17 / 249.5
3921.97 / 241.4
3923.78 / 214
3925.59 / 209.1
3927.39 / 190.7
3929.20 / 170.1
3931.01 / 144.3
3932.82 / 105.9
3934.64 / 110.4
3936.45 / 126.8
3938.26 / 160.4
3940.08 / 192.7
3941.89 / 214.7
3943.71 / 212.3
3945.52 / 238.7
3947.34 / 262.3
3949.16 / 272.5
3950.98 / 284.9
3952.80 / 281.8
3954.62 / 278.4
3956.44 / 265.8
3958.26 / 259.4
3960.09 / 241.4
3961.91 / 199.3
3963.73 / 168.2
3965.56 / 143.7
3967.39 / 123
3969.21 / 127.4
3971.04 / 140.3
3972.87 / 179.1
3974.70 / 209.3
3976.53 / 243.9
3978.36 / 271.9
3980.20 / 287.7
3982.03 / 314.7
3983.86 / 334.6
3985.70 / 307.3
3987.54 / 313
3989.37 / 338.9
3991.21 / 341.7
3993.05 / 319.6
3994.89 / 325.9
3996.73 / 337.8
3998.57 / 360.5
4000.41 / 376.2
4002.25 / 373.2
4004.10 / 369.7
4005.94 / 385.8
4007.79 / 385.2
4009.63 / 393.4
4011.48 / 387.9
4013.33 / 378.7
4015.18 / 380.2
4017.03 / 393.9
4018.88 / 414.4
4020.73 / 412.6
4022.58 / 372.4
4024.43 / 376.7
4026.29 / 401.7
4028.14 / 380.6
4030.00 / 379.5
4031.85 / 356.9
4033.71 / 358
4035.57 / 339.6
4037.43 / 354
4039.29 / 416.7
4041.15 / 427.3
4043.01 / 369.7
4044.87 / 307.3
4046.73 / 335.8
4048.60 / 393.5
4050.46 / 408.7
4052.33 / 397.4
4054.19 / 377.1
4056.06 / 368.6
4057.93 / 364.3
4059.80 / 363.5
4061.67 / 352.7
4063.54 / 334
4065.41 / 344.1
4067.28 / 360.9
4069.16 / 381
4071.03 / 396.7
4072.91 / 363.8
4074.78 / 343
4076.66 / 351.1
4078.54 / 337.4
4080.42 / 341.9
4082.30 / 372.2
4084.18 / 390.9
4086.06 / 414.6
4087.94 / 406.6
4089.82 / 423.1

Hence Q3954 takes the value 1.71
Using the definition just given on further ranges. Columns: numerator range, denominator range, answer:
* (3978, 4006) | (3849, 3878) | 1.73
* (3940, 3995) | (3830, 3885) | 1.32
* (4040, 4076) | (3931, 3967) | 1.86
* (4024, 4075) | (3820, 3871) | 2.22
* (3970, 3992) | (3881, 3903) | 1.14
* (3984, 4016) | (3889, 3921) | 1.36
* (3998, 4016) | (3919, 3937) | 2.21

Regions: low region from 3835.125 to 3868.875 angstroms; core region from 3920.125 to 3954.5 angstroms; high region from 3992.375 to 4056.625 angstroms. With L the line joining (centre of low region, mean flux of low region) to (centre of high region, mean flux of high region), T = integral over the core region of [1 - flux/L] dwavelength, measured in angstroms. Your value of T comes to 9.6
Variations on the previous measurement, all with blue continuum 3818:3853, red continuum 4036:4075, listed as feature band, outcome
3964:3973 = 4.7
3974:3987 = 0.9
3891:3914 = -4.1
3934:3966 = 6.8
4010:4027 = -2.7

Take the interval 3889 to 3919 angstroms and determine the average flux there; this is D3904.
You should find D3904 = 278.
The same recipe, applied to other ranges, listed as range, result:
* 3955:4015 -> 289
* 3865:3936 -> 238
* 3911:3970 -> 217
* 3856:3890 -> 217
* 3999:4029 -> 386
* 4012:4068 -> 374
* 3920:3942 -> 176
